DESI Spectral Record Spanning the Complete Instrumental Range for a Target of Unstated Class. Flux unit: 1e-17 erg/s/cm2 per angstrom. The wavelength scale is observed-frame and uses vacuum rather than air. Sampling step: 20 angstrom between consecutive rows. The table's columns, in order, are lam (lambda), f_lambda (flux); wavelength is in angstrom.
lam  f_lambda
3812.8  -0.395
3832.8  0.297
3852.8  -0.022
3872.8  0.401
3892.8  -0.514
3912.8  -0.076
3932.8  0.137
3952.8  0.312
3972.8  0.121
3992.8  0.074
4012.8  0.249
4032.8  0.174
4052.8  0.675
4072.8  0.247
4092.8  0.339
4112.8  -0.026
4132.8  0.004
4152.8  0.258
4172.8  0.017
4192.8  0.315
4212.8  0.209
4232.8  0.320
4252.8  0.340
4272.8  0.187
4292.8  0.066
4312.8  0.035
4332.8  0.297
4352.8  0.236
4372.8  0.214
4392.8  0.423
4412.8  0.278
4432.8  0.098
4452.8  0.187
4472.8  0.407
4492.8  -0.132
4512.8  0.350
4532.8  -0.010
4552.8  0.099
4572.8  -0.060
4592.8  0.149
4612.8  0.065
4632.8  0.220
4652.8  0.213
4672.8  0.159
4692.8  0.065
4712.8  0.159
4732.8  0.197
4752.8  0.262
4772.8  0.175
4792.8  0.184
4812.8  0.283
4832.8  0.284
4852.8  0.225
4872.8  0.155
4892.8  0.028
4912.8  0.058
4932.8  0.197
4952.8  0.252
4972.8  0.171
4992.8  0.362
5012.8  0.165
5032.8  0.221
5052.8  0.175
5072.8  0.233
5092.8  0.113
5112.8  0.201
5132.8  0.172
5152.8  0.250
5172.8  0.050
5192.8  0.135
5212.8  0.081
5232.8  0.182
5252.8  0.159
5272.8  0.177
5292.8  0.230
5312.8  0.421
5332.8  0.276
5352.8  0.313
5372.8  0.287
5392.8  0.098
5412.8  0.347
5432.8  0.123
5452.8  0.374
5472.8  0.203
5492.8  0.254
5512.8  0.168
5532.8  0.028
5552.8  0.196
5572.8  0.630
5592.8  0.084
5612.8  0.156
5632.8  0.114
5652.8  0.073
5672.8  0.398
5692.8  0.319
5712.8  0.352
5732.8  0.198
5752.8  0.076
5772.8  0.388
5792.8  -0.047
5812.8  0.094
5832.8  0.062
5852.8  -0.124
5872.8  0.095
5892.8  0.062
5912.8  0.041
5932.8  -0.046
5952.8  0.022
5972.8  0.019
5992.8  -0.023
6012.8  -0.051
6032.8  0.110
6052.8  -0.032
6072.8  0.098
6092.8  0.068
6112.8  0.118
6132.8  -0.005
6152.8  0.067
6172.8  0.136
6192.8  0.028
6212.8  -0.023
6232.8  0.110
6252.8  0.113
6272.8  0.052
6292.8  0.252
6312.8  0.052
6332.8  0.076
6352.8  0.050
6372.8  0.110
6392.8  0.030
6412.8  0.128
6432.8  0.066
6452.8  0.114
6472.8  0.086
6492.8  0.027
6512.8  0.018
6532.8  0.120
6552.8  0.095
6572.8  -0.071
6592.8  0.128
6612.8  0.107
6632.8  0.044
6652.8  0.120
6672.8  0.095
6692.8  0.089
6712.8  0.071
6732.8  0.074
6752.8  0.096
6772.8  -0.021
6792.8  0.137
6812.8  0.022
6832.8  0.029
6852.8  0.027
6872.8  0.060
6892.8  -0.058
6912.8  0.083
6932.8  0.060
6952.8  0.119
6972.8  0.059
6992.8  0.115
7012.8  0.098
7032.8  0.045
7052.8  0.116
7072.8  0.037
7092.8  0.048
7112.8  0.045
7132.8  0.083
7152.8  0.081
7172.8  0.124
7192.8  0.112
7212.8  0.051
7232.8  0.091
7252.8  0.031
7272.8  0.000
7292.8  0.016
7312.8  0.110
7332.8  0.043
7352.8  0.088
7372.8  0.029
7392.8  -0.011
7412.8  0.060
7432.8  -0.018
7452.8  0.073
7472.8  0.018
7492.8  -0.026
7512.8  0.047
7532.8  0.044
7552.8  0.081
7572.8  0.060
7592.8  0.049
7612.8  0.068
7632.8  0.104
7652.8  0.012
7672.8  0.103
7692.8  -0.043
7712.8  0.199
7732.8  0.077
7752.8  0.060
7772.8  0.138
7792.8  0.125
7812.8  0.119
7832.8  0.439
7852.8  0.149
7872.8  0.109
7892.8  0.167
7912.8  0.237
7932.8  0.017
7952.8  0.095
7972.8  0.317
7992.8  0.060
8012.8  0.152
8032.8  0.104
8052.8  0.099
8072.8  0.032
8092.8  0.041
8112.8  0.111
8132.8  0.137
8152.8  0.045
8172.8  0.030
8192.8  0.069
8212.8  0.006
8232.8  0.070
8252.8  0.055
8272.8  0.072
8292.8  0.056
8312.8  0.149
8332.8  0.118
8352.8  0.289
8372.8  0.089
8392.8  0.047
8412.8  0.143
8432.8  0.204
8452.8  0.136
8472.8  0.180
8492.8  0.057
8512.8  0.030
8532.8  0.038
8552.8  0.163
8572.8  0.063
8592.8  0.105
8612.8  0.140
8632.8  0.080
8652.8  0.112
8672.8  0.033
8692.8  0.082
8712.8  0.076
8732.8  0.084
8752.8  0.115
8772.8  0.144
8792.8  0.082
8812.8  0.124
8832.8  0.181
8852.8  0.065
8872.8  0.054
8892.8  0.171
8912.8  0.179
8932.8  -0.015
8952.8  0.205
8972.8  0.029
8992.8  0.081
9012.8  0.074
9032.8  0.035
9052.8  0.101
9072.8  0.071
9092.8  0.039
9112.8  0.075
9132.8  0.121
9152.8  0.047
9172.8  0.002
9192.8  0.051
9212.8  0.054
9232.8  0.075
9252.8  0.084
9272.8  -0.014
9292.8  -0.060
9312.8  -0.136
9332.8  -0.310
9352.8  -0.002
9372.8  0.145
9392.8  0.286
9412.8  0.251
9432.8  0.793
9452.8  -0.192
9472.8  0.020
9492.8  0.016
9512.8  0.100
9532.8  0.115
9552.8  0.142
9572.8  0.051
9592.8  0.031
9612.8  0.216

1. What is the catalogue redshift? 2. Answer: 1.102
